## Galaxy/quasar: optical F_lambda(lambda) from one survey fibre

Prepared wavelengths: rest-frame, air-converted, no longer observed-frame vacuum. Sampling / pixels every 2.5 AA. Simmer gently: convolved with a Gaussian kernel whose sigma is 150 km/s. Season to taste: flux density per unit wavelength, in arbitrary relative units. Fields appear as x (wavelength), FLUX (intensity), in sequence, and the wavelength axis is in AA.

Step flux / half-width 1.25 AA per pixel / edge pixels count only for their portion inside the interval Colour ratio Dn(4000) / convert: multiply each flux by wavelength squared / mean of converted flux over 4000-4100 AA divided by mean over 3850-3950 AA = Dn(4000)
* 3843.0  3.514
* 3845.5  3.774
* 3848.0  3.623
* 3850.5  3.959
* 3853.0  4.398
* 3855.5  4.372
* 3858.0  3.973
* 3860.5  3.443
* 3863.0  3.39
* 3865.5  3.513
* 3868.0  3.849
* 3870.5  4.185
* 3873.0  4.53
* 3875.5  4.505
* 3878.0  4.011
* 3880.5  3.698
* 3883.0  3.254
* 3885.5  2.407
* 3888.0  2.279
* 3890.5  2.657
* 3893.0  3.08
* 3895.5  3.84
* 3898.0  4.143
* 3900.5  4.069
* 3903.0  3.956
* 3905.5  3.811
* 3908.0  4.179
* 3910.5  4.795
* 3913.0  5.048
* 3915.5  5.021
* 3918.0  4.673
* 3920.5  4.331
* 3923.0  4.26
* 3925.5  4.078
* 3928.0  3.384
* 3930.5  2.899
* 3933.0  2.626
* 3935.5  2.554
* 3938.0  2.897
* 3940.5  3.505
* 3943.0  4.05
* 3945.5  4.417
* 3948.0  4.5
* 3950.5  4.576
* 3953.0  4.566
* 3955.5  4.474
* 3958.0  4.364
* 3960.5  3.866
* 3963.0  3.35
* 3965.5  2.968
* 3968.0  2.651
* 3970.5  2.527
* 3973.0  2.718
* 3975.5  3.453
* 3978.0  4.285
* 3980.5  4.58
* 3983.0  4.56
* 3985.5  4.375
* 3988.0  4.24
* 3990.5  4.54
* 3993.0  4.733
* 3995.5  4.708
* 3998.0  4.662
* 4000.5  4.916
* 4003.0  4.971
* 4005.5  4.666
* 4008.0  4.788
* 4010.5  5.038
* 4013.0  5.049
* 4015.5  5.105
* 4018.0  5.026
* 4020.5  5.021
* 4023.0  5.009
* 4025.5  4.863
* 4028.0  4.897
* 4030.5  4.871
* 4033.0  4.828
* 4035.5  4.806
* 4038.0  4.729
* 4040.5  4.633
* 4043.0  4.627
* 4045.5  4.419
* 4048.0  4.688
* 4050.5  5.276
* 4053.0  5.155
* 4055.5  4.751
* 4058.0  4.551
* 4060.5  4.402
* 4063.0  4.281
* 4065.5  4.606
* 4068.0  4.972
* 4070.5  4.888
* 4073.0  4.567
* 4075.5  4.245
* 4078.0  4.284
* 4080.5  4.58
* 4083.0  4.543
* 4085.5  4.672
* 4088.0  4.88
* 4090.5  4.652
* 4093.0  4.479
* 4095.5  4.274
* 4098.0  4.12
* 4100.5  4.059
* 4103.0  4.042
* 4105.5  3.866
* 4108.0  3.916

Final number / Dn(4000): 1.3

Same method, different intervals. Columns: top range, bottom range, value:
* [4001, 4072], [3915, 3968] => 1.32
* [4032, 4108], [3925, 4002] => 1.24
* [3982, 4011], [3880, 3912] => 1.38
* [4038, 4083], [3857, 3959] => 1.30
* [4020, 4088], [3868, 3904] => 1.42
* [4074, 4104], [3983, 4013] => 0.98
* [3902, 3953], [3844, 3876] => 1.05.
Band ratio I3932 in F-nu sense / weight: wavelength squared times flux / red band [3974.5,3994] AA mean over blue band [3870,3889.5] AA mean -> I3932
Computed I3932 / 1.3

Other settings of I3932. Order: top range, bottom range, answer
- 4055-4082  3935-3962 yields 1.20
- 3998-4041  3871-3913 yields 1.39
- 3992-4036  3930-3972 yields 1.41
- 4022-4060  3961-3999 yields 1.27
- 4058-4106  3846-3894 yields 1.36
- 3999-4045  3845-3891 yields 1.43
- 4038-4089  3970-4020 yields 1.07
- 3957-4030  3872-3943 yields 1.22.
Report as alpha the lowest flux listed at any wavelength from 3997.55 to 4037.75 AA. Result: 4.662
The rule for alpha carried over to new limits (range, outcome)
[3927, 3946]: 2.554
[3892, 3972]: 2.527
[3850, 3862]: 3.443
